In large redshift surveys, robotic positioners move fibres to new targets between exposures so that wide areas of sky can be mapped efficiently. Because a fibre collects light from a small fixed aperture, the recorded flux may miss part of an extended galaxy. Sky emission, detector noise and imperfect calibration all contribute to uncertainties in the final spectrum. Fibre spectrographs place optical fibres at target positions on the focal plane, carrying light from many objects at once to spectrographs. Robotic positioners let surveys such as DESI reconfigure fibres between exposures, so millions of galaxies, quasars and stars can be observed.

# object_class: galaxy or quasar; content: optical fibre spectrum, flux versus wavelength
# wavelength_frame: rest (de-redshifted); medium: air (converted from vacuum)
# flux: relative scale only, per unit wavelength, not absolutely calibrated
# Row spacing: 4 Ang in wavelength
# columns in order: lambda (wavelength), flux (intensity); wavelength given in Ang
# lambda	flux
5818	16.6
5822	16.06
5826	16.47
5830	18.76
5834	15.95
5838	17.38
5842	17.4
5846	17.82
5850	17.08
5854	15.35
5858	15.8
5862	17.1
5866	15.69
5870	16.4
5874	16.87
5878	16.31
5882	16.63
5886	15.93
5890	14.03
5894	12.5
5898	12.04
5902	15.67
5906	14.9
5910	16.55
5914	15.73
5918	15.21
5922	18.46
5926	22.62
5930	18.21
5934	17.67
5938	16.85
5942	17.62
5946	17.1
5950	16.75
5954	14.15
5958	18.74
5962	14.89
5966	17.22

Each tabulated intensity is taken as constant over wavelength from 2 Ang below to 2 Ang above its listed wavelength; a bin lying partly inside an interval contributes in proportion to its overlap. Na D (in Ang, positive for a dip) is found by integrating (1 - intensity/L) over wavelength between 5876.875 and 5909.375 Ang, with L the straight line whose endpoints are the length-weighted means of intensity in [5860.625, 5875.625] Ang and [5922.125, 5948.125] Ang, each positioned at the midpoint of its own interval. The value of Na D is 4.5 Ang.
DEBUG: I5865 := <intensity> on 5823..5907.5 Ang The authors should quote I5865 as 16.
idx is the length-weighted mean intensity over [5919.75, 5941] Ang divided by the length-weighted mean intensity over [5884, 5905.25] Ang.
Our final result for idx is 1.33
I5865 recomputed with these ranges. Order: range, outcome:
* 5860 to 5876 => 16.5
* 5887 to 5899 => 13.2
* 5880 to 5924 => 15.2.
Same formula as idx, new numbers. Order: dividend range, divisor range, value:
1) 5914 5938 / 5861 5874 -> 1.10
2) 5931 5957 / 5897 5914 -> 1.12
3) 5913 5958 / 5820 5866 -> 1.04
